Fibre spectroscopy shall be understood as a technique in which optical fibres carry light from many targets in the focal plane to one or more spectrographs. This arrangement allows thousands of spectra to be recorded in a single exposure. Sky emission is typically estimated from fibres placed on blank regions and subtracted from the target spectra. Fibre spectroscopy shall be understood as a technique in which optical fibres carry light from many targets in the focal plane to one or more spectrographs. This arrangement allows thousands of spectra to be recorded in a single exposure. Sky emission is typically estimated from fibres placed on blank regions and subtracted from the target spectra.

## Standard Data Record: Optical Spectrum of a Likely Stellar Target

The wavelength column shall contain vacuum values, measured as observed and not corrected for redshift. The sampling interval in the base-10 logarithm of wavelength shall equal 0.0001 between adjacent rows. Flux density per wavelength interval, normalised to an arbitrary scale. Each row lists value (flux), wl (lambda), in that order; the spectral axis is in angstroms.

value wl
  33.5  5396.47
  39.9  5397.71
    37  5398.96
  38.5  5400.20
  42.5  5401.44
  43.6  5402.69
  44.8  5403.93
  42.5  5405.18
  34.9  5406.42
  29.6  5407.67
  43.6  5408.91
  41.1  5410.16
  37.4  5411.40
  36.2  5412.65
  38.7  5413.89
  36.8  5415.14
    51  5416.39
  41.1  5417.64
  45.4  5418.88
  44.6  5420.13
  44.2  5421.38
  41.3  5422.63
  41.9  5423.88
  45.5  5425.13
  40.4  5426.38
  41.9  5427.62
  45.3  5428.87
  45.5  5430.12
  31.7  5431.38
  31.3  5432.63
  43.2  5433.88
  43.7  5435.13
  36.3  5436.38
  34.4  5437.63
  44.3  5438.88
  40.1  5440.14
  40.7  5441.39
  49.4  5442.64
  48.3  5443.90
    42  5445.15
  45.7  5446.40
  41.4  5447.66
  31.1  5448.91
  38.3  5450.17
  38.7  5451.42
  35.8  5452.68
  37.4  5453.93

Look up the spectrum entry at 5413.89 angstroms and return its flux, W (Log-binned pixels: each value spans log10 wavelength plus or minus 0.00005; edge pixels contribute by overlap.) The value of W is 38.7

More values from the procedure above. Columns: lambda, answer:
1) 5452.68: 35.8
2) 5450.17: 38.3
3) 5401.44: 42.5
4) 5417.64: 41.1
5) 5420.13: 44.6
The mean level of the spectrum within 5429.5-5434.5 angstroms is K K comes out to 37.9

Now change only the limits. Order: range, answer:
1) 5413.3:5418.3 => 41.9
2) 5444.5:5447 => 44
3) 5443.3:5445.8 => 45.3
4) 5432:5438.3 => 37.9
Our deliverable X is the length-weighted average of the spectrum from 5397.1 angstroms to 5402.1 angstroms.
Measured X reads 39.5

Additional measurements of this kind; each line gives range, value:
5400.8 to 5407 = 41.7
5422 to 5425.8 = 42.8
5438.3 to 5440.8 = 42.1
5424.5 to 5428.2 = 42.7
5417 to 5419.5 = 43.4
